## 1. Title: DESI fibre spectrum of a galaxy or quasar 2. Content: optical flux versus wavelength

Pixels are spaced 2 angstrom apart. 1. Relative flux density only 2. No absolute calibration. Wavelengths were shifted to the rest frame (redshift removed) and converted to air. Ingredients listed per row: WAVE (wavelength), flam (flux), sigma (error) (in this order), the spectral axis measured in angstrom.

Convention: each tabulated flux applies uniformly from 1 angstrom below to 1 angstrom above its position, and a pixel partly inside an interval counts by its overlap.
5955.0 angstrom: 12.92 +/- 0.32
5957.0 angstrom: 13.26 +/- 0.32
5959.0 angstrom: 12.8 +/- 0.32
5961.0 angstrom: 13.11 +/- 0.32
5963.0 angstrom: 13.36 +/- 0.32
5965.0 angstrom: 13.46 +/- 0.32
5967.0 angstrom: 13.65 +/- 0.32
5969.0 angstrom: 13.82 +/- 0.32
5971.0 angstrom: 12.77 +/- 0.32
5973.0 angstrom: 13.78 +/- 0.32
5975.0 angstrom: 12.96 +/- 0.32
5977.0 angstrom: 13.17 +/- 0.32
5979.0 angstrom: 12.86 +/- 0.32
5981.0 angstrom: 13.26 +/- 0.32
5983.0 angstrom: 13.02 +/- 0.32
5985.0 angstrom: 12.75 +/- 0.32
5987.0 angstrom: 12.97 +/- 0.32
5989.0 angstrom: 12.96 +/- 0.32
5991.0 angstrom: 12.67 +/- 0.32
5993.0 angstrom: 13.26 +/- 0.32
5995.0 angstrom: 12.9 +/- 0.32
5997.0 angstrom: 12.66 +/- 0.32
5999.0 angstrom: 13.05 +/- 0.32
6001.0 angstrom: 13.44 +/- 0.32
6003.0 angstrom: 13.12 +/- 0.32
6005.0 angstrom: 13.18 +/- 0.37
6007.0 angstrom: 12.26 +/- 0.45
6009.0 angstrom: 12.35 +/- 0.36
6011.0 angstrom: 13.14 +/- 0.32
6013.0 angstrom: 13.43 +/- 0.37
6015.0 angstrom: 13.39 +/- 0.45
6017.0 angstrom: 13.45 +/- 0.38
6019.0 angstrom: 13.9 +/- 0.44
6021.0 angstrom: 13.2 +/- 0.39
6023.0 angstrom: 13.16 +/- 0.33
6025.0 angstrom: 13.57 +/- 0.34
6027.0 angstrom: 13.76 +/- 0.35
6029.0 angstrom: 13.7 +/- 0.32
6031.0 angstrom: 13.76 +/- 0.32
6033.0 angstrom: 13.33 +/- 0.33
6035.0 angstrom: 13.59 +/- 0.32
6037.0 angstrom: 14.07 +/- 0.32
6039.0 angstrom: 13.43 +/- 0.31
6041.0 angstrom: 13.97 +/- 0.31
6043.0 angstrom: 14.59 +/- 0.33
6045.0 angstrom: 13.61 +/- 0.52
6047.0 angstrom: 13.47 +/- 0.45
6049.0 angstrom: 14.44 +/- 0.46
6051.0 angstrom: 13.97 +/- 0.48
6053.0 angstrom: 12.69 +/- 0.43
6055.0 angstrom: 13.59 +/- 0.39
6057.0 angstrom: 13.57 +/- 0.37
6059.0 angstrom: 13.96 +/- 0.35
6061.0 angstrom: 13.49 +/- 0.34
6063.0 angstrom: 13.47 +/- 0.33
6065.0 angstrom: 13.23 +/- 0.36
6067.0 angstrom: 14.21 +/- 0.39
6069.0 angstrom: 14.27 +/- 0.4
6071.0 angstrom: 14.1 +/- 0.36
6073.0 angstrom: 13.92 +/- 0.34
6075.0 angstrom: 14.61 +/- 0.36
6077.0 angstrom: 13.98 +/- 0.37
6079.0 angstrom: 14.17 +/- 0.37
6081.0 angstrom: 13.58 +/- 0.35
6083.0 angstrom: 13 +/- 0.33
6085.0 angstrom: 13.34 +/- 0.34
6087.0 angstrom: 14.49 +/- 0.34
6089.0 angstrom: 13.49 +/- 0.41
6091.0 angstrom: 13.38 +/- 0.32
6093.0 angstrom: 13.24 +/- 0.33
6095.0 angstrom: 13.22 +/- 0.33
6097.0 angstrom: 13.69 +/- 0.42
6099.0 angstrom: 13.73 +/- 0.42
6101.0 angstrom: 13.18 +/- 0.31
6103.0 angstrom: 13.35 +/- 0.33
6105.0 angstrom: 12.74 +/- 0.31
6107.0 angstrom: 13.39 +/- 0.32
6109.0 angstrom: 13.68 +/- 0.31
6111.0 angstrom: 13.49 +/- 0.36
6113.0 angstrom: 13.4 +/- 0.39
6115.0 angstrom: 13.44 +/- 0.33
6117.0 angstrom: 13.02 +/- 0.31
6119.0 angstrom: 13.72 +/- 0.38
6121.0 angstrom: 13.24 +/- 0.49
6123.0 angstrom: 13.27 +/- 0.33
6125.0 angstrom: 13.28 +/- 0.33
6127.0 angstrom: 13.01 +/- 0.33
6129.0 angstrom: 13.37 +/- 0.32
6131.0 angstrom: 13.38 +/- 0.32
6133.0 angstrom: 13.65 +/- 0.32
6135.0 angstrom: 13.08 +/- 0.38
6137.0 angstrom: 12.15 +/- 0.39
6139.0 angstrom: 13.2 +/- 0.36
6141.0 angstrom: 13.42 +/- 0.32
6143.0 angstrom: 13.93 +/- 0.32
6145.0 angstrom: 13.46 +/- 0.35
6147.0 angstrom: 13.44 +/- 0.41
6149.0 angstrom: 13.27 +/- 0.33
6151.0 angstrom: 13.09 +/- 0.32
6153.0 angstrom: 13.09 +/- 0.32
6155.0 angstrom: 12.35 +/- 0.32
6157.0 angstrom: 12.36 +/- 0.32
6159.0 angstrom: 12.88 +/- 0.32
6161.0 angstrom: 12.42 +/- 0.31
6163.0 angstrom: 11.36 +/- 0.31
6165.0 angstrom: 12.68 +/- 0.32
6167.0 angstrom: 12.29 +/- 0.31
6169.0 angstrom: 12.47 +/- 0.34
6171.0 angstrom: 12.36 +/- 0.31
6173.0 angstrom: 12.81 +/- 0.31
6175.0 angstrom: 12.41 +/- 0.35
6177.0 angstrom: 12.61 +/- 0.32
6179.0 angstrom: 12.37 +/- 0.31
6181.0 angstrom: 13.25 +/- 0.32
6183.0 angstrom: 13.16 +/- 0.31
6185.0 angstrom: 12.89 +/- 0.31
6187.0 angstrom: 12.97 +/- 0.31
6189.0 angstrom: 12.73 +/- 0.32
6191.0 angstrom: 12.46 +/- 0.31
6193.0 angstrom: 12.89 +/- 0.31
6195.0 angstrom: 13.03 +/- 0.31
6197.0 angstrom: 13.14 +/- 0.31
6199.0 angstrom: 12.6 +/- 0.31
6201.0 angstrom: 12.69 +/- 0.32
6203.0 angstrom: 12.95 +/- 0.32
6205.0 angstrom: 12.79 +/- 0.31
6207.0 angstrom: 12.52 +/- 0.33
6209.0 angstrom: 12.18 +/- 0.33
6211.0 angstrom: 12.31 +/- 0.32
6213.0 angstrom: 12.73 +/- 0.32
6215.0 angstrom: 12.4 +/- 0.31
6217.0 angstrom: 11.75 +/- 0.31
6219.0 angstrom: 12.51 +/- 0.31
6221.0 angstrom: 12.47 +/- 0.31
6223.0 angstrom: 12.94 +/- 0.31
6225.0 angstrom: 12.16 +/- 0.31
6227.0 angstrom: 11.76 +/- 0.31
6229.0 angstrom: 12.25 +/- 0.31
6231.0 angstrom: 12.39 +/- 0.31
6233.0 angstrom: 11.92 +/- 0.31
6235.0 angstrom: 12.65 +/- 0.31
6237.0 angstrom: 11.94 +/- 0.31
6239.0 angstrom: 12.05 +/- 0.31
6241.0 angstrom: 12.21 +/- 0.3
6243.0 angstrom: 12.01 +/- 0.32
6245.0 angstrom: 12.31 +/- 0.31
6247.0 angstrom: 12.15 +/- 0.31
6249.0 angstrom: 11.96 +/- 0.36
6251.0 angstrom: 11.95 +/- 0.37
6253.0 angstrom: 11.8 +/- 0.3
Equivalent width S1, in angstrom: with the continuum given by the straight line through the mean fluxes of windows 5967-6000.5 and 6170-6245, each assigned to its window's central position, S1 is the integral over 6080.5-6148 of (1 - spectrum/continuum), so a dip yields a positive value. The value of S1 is -3.2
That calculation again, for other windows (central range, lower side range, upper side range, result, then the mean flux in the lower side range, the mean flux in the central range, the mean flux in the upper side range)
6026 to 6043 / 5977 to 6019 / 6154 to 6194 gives -1.1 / 13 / 13.8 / 12.6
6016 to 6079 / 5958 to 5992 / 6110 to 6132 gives -2.5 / 13.1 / 13.8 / 13.3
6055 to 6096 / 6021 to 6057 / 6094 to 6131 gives -0.7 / 13.7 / 13.7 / 13.3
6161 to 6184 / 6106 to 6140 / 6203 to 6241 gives 0.5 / 13.3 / 12.5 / 12.3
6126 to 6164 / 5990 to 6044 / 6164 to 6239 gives -0.6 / 13.3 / 13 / 12.5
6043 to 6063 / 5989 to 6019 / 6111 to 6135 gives -0.8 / 13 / 13.7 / 13.3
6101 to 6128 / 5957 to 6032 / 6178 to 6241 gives -1.0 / 13.2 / 13.3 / 12.5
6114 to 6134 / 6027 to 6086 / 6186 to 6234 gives -0.2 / 13.8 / 13.3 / 12.5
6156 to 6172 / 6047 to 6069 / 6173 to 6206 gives 0.8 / 13.7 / 12.4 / 12.8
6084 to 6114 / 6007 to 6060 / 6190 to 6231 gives -0.6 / 13.6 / 13.5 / 12.5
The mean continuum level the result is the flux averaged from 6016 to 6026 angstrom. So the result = 13.5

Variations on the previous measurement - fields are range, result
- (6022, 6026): 13.4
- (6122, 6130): 13.2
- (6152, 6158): 12.6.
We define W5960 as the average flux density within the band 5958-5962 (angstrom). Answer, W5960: 13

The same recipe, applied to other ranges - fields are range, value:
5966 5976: 13.4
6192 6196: 13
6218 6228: 12.4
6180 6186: 13.1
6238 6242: 12.1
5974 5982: 13.1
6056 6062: 13.7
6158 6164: 12.2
